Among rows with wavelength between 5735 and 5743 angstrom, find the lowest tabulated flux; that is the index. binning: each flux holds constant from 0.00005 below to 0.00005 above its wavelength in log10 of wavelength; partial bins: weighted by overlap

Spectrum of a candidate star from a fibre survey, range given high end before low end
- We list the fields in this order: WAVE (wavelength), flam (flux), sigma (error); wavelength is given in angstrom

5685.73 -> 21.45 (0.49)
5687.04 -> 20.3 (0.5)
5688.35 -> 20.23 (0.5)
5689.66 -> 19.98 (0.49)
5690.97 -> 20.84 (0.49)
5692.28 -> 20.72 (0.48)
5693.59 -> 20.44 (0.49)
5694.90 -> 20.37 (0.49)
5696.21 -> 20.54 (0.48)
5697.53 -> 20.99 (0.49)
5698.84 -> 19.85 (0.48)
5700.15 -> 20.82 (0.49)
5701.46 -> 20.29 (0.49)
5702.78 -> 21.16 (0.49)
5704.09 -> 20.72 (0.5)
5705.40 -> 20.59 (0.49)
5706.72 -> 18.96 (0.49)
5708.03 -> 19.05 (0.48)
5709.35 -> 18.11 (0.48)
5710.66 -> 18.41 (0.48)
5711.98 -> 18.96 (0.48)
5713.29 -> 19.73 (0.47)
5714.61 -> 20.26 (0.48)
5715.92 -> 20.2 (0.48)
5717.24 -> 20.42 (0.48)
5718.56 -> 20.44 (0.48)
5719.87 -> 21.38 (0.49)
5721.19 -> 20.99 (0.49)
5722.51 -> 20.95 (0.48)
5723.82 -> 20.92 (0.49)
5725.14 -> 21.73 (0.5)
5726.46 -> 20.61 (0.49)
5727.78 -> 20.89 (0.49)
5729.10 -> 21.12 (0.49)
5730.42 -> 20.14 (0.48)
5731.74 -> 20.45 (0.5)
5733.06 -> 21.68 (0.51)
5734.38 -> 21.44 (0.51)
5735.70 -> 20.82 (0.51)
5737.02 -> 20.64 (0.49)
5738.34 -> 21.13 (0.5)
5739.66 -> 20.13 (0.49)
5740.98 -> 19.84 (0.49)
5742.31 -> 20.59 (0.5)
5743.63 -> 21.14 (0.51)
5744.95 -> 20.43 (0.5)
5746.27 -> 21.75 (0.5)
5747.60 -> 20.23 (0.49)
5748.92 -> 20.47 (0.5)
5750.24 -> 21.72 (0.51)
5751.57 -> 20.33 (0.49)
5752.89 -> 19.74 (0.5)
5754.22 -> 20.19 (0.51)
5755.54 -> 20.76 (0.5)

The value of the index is 19.84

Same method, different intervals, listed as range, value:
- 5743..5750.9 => 20.23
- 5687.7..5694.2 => 19.98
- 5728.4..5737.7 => 20.14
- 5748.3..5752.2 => 20.33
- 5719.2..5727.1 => 20.61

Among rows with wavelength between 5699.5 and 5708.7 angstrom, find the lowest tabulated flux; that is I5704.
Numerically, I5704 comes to 18.96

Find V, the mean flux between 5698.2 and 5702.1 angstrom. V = 20.3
